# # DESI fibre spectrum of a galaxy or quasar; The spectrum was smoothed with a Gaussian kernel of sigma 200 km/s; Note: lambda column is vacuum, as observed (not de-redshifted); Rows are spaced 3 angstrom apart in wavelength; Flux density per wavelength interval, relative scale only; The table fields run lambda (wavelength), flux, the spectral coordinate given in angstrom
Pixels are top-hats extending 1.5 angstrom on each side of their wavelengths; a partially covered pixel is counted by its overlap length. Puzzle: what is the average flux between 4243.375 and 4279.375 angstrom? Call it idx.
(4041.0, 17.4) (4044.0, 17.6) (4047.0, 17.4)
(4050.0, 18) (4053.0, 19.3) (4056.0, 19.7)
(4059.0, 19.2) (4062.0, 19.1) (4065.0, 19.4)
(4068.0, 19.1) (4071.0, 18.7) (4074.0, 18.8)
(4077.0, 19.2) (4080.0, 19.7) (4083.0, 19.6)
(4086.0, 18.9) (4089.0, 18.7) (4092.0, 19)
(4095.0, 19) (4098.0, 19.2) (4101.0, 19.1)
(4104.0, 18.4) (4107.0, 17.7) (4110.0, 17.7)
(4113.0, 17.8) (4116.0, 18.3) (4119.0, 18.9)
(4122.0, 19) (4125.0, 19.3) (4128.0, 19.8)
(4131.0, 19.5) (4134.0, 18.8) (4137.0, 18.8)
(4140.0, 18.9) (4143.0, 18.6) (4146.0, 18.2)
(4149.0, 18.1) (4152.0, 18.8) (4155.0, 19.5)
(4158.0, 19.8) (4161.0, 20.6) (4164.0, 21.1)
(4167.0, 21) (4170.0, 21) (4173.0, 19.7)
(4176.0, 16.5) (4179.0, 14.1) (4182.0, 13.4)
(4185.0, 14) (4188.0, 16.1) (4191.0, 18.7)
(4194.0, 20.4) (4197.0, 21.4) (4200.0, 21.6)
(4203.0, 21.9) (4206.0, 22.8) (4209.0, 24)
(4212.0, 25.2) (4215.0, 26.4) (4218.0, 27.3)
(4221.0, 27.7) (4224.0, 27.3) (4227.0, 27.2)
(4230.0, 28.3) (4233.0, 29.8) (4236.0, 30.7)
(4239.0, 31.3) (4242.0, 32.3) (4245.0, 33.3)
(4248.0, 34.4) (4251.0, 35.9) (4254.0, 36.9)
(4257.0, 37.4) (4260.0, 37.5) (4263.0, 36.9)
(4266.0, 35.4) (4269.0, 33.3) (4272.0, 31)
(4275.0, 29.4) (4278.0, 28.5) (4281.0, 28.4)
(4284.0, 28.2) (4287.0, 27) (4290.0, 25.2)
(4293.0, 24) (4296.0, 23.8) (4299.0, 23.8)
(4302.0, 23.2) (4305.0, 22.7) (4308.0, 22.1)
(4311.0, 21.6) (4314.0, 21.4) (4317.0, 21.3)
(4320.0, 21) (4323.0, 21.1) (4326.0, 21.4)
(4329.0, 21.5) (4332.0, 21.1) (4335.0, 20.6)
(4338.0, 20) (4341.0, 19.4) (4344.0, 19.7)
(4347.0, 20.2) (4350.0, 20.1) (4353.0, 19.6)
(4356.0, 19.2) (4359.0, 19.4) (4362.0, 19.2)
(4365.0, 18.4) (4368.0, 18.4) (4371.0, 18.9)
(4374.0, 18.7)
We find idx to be 34.2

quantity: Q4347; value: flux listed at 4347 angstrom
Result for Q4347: 20.2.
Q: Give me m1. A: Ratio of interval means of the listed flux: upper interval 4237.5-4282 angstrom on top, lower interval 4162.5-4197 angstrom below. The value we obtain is 1.9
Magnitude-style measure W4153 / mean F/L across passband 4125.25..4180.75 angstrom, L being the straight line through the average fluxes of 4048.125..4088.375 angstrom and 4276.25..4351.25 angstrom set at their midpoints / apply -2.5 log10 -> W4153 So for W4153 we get 0.07 mag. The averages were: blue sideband 19.1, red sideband 22.7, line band 19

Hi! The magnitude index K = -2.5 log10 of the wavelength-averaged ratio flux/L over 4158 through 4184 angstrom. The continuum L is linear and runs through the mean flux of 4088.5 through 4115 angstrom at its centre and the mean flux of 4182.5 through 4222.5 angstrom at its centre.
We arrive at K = 0.13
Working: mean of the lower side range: 18.5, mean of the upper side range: 21.9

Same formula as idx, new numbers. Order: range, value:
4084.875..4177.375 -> 19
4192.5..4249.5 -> 27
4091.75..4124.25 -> 18.6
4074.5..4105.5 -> 19.1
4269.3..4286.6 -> 29.3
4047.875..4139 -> 18.9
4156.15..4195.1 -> 18.2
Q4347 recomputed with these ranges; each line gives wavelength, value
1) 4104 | 18.4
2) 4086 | 18.9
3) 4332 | 21.1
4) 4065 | 19.4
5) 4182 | 13.4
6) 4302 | 23.2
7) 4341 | 19.4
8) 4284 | 28.2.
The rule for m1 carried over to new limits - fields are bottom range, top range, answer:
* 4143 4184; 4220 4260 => 1.73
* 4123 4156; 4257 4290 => 1.67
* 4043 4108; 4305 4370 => 1.08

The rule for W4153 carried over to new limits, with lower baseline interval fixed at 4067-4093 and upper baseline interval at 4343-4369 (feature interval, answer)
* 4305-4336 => -0.11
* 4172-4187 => 0.24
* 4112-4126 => 0.03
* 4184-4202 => 0.02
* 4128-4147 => 0.01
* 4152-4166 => -0.05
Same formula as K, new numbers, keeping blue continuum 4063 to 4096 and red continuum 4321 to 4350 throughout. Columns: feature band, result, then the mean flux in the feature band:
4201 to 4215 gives -0.19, 23.7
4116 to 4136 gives 0.01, 19.1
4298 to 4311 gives -0.12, 22.8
